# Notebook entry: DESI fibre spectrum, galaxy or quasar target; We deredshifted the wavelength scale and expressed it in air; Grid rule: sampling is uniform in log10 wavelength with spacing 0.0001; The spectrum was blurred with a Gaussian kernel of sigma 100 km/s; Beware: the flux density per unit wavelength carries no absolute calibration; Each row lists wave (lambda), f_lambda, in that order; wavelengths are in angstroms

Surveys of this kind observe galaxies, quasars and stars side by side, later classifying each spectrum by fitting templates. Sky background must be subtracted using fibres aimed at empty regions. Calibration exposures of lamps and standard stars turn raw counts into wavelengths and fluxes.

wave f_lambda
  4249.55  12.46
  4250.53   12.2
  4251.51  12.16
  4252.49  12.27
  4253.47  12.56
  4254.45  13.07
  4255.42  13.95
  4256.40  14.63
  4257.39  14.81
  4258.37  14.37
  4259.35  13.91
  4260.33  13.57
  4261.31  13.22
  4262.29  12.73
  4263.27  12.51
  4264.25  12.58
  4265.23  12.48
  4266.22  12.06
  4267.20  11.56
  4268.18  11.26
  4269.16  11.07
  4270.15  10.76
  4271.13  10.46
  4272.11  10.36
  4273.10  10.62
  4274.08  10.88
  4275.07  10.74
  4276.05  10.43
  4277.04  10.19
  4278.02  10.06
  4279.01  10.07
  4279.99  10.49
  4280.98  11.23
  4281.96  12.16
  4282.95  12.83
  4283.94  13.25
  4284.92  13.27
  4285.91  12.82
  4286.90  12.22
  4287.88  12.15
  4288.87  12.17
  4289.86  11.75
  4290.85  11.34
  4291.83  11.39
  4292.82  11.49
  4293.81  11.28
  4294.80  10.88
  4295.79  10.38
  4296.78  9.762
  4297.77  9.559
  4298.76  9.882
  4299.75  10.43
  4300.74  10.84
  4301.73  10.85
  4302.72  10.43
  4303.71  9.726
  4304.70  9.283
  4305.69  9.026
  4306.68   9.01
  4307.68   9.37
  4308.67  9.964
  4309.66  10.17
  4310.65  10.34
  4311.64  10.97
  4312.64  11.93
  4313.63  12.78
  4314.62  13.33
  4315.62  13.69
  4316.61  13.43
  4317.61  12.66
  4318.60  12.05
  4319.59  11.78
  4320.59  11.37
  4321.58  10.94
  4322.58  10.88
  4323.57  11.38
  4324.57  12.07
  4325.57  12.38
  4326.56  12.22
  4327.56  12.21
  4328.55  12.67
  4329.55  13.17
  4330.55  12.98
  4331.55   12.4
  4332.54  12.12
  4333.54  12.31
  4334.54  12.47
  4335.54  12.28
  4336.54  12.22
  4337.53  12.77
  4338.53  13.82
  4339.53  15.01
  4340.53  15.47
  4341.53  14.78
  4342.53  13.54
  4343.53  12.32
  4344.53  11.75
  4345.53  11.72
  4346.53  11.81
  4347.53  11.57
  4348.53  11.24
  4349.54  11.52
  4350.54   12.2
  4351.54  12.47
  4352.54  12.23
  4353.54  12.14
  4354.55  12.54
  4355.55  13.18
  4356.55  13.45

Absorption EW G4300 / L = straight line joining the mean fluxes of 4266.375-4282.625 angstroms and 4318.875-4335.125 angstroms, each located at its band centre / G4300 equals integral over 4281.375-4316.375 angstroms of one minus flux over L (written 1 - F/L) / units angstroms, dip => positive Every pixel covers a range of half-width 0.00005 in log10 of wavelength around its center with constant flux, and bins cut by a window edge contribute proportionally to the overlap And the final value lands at 0.7 angstroms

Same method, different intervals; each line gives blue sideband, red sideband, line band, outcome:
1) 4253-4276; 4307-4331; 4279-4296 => 0.4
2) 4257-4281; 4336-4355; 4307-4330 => 1.0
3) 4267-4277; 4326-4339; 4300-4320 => 1.4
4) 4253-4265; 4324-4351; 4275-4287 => 1.6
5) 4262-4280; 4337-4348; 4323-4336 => 0.4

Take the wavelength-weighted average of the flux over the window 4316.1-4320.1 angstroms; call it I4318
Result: 12.5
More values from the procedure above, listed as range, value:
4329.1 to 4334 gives 12.6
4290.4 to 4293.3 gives 11.4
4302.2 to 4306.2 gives 9.63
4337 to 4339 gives 13.3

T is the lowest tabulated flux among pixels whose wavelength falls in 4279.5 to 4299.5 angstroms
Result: 9.559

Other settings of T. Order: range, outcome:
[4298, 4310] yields 9.01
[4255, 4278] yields 10.19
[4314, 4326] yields 10.88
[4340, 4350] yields 11.24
